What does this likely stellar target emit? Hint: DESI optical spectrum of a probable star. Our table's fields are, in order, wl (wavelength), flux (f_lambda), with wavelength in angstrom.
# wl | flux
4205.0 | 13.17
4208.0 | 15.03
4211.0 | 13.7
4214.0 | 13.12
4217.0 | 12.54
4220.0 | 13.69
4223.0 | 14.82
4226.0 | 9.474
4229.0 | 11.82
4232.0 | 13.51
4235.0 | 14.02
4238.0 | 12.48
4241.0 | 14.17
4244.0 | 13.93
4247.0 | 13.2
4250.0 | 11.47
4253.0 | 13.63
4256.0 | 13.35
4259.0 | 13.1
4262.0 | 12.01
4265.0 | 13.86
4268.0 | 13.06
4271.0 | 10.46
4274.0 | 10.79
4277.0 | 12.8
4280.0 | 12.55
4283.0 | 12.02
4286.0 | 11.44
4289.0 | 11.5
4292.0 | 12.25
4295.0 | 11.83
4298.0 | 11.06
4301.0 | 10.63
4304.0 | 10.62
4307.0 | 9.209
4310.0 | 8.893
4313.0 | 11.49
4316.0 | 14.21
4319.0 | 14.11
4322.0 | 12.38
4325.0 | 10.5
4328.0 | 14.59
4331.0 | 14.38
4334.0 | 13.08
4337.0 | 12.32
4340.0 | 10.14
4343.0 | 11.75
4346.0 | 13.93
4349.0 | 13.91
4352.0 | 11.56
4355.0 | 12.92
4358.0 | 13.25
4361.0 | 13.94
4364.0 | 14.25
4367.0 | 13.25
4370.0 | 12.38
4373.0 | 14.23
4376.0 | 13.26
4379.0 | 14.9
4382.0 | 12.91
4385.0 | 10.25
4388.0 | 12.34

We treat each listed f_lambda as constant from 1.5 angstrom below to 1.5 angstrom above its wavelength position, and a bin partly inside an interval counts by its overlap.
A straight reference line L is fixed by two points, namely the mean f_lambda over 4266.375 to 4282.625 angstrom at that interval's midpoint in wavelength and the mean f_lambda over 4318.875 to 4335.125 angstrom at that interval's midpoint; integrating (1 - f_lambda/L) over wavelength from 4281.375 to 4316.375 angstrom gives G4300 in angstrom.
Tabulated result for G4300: 3.7 angstrom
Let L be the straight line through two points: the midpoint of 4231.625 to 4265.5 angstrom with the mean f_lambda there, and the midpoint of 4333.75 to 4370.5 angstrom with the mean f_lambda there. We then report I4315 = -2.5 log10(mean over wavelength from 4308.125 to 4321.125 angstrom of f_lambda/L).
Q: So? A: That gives 0.07 mag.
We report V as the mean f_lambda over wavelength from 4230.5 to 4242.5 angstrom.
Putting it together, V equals 13.5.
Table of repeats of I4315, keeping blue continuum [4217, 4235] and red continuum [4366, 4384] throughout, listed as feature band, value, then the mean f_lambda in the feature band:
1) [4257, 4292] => 0.07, 12.2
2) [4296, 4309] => 0.25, 10.4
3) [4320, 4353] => 0.05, 12.6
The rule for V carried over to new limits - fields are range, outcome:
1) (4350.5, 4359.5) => 12.6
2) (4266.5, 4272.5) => 11.8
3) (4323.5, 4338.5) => 13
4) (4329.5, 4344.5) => 12.3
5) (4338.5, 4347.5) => 11.9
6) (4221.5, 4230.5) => 12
